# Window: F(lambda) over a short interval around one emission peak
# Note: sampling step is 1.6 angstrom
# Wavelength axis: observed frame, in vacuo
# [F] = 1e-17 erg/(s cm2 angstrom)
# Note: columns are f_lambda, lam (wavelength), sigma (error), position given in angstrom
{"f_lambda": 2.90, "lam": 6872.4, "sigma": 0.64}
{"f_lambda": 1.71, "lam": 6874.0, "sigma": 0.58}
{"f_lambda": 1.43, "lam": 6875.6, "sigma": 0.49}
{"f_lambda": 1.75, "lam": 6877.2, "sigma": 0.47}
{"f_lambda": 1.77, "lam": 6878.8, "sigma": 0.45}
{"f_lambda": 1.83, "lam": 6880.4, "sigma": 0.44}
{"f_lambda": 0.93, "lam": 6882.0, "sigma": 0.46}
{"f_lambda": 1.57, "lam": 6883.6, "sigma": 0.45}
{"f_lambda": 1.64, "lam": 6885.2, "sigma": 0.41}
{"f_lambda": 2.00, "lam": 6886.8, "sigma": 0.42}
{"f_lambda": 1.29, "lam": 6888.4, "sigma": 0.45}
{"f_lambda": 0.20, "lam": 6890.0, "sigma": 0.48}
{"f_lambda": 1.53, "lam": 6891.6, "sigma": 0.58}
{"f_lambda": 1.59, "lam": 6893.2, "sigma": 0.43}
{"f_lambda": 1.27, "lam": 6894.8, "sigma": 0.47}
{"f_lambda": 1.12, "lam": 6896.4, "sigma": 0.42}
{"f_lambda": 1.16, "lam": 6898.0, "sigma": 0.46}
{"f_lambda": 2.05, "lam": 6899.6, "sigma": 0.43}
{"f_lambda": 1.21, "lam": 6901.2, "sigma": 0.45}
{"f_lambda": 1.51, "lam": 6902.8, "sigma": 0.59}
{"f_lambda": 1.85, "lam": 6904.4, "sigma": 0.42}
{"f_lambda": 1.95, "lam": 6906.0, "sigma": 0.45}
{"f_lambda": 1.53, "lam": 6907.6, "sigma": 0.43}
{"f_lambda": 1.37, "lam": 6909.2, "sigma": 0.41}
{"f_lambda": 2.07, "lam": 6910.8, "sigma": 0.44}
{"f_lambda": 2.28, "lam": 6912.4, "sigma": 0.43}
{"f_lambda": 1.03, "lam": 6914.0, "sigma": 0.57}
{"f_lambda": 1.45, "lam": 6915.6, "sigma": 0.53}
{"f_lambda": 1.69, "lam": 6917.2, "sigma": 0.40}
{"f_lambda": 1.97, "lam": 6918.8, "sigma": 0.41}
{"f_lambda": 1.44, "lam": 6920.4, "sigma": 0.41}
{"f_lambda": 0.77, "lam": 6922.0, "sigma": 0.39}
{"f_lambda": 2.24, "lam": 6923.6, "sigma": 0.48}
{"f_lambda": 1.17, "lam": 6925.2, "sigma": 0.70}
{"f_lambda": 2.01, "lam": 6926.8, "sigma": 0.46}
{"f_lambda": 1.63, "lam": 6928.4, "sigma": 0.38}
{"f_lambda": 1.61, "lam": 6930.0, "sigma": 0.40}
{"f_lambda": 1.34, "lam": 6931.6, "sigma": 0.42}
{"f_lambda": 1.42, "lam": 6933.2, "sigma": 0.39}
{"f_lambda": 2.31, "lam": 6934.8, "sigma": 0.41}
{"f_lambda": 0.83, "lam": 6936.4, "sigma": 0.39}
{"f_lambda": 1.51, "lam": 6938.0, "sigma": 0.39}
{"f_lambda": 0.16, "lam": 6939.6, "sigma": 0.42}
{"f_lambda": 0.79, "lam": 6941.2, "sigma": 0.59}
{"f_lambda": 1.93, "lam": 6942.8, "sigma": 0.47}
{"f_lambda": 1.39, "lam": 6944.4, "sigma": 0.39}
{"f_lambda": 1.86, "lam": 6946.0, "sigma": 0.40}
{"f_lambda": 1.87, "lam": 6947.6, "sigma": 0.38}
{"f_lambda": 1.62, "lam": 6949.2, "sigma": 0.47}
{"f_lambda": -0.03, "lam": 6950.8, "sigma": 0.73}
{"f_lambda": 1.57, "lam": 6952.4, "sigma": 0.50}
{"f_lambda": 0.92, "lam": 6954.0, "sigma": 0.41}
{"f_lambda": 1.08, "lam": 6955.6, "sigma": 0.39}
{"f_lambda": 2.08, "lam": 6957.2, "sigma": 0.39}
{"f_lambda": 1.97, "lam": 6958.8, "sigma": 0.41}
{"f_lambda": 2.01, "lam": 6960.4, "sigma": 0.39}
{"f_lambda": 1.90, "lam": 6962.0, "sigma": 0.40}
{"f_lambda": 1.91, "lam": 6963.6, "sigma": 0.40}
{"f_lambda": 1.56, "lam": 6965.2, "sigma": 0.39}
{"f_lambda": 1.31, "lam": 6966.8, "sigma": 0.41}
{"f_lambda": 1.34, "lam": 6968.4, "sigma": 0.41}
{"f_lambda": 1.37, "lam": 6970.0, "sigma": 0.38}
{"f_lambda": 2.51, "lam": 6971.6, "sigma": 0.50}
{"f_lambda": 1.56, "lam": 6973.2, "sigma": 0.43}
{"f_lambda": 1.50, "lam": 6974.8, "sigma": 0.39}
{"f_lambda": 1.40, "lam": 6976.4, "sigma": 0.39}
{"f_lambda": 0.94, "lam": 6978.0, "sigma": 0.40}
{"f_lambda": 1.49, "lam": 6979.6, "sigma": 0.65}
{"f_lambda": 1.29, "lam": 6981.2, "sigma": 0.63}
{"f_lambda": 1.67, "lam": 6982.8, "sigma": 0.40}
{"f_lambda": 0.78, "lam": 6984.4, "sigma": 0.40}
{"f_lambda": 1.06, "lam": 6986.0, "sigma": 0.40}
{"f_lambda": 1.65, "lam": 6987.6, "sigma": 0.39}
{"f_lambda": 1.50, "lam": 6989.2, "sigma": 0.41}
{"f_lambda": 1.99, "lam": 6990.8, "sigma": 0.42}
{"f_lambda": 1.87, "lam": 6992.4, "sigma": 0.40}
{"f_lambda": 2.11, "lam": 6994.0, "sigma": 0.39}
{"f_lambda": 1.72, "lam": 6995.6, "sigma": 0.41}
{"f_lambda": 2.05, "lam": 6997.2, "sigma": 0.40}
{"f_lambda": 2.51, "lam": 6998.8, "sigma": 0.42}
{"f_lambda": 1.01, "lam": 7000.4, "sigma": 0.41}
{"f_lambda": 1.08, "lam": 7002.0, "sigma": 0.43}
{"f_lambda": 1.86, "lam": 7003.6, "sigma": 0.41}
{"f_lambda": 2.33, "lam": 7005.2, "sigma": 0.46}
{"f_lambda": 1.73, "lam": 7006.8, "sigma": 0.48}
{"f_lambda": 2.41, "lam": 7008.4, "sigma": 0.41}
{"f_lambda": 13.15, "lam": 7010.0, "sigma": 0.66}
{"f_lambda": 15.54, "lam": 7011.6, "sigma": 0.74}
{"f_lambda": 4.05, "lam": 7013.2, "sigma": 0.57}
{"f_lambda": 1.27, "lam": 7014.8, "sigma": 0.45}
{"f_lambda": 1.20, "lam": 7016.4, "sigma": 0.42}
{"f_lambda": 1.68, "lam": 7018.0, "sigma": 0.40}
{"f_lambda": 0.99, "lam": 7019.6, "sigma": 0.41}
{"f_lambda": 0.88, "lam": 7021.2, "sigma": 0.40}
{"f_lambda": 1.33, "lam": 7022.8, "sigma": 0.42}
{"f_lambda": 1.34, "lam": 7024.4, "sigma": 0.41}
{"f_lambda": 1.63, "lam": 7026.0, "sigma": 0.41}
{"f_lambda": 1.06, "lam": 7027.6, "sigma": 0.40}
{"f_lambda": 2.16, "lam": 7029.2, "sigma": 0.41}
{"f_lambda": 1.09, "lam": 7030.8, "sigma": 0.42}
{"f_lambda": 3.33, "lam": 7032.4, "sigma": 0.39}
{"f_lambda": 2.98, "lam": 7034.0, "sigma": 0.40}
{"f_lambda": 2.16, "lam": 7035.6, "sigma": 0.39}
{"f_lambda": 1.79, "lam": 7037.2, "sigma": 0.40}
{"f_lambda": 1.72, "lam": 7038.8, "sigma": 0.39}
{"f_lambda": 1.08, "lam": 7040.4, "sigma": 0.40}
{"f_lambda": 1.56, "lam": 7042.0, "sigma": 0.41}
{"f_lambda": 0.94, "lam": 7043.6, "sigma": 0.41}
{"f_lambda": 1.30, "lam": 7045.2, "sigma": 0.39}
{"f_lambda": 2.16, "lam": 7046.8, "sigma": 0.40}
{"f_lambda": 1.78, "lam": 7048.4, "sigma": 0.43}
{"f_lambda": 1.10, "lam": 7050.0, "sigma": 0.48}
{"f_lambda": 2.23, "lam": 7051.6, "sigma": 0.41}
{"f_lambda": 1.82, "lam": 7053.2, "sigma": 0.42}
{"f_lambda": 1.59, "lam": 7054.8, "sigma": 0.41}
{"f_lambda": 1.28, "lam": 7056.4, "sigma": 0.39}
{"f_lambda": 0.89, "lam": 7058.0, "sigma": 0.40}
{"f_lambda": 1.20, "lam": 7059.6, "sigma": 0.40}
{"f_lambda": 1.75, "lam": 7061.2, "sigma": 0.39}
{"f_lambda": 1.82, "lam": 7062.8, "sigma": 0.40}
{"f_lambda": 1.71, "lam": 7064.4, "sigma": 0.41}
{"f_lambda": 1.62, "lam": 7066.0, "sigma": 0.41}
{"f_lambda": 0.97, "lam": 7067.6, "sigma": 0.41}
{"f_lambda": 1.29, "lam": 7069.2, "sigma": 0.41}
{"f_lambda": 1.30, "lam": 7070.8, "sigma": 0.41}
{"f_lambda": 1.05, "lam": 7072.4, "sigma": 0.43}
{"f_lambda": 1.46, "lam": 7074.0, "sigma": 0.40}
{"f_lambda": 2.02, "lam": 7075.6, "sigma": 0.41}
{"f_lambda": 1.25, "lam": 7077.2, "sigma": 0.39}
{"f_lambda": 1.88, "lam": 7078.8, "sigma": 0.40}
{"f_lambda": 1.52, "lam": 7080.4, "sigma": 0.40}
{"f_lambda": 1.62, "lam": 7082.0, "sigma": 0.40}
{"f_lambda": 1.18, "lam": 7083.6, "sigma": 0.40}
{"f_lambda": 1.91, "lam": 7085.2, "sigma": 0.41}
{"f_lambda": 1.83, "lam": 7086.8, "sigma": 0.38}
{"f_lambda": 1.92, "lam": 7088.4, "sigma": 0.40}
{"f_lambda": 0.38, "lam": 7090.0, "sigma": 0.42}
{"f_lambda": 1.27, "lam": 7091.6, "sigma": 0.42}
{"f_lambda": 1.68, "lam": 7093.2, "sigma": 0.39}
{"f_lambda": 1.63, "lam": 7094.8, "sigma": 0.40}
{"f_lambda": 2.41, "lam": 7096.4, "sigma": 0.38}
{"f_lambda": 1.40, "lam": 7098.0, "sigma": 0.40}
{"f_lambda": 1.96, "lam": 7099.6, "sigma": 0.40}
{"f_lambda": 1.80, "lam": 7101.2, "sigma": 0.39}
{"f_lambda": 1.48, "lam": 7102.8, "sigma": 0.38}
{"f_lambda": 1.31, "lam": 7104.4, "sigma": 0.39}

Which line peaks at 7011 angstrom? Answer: H-alpha 6563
